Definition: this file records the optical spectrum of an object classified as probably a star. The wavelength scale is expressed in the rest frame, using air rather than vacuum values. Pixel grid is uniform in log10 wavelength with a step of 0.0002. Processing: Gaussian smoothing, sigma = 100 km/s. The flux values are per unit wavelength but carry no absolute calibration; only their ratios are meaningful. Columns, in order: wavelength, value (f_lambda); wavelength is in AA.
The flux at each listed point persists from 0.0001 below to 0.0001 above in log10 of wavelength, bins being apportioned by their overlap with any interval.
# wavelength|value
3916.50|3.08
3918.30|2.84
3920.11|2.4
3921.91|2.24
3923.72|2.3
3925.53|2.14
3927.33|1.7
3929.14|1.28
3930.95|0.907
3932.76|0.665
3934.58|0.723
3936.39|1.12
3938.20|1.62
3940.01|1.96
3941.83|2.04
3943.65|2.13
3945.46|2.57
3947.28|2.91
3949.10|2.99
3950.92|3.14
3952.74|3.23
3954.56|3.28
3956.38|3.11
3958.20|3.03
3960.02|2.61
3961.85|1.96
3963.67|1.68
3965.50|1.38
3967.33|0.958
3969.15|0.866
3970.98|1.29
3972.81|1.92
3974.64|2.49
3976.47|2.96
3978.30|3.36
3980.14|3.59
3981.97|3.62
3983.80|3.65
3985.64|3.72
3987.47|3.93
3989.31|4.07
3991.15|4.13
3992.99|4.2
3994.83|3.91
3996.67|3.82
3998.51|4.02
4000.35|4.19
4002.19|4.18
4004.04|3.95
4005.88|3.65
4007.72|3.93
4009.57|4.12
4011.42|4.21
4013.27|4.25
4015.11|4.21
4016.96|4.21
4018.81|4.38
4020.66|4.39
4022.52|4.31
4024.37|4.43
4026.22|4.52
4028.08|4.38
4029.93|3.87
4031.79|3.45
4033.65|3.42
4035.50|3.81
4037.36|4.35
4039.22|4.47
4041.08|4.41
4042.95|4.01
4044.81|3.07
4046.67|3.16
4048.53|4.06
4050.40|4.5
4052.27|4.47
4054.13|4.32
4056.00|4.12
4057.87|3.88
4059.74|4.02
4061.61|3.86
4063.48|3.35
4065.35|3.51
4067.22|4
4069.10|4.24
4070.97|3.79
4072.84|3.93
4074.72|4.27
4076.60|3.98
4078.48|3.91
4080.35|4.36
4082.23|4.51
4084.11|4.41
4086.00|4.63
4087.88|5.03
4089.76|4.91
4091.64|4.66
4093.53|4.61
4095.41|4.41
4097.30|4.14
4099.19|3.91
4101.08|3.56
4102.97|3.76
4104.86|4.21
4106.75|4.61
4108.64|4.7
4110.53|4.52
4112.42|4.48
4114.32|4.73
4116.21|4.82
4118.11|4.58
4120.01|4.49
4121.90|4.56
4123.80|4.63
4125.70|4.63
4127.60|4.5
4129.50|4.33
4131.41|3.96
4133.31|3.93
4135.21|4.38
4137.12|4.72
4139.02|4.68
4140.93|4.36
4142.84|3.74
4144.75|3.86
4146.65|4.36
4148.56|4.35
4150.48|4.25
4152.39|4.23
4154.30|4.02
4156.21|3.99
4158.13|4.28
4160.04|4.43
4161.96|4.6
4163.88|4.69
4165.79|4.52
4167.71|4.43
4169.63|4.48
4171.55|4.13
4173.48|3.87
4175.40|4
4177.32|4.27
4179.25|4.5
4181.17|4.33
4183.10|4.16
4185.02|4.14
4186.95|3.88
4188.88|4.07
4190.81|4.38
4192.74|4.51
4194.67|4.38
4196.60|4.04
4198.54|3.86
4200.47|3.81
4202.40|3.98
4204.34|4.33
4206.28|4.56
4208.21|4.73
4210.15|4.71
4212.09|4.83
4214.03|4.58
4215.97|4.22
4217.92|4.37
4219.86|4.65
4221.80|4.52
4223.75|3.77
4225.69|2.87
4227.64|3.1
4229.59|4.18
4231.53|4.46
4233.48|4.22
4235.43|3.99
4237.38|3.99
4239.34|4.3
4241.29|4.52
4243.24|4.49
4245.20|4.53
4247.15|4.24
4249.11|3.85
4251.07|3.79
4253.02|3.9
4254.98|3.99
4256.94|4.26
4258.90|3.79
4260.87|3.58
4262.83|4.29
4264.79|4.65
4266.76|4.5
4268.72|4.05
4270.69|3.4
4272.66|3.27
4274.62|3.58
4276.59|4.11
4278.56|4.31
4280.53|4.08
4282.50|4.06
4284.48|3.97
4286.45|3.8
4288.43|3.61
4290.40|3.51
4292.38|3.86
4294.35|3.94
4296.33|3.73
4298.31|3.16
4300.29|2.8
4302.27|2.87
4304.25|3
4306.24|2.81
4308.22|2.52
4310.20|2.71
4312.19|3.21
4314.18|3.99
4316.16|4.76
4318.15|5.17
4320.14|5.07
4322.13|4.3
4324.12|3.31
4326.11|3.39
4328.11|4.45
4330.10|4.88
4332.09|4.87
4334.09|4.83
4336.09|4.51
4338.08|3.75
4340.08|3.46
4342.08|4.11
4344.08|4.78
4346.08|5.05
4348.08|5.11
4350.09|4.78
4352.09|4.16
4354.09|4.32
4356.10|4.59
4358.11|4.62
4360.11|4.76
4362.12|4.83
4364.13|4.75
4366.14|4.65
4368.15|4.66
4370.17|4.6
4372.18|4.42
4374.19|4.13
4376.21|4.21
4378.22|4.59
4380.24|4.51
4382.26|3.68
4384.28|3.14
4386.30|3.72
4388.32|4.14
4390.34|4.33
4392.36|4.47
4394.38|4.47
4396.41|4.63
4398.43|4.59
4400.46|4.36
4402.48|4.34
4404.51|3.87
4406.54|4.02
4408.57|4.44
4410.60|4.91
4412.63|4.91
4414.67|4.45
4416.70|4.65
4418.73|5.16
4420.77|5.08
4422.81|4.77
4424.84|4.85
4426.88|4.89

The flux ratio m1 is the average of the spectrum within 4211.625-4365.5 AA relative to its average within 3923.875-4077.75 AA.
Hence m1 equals 1.23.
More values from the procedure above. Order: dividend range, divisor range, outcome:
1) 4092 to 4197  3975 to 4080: 1.09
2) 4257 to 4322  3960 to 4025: 1.10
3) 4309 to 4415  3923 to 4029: 1.44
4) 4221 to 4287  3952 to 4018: 1.23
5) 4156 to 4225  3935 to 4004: 1.51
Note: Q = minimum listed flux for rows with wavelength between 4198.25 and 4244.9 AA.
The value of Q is 2.87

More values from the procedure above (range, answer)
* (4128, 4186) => 3.74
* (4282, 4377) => 2.52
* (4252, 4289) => 3.27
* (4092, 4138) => 3.56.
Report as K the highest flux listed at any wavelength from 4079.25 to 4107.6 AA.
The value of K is 5.03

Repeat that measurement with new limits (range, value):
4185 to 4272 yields 4.83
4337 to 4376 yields 5.11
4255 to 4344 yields 5.17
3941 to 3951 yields 3.14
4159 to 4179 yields 4.69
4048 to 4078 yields 4.5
